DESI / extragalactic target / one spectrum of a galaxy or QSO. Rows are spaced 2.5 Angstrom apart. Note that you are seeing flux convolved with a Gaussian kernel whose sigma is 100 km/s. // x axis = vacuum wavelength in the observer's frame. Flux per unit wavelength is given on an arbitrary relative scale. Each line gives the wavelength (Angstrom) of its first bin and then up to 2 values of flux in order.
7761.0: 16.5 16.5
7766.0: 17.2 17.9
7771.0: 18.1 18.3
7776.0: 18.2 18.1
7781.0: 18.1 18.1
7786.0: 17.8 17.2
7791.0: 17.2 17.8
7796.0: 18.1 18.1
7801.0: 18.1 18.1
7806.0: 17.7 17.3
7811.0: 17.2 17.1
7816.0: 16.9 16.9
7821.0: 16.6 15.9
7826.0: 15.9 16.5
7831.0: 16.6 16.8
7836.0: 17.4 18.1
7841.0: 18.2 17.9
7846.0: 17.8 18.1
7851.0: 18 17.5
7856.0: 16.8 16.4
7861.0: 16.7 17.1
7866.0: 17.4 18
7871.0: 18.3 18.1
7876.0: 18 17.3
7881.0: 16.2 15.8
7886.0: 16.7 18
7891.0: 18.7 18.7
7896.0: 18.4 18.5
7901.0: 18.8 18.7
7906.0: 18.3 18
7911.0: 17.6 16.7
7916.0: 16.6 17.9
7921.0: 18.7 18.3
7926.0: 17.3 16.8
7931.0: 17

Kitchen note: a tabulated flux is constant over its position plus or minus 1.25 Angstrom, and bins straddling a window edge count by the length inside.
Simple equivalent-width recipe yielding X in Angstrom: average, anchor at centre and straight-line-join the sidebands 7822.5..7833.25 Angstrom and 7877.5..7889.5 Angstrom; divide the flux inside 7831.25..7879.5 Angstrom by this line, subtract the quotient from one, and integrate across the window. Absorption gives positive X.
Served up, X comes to -3.0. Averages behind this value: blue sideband 16.3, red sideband 16.8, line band 17.6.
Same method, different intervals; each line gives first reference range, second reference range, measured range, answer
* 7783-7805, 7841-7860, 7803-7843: 1.37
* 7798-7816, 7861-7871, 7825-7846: 0.38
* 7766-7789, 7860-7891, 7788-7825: 0.93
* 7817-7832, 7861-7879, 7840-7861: -0.48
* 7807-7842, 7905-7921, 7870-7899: -0.52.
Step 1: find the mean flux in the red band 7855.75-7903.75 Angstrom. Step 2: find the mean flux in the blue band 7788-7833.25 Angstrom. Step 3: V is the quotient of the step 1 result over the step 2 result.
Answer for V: 1.0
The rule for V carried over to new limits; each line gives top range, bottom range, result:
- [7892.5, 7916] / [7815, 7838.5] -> 1.08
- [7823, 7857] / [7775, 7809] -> 0.97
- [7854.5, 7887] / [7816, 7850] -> 1.00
